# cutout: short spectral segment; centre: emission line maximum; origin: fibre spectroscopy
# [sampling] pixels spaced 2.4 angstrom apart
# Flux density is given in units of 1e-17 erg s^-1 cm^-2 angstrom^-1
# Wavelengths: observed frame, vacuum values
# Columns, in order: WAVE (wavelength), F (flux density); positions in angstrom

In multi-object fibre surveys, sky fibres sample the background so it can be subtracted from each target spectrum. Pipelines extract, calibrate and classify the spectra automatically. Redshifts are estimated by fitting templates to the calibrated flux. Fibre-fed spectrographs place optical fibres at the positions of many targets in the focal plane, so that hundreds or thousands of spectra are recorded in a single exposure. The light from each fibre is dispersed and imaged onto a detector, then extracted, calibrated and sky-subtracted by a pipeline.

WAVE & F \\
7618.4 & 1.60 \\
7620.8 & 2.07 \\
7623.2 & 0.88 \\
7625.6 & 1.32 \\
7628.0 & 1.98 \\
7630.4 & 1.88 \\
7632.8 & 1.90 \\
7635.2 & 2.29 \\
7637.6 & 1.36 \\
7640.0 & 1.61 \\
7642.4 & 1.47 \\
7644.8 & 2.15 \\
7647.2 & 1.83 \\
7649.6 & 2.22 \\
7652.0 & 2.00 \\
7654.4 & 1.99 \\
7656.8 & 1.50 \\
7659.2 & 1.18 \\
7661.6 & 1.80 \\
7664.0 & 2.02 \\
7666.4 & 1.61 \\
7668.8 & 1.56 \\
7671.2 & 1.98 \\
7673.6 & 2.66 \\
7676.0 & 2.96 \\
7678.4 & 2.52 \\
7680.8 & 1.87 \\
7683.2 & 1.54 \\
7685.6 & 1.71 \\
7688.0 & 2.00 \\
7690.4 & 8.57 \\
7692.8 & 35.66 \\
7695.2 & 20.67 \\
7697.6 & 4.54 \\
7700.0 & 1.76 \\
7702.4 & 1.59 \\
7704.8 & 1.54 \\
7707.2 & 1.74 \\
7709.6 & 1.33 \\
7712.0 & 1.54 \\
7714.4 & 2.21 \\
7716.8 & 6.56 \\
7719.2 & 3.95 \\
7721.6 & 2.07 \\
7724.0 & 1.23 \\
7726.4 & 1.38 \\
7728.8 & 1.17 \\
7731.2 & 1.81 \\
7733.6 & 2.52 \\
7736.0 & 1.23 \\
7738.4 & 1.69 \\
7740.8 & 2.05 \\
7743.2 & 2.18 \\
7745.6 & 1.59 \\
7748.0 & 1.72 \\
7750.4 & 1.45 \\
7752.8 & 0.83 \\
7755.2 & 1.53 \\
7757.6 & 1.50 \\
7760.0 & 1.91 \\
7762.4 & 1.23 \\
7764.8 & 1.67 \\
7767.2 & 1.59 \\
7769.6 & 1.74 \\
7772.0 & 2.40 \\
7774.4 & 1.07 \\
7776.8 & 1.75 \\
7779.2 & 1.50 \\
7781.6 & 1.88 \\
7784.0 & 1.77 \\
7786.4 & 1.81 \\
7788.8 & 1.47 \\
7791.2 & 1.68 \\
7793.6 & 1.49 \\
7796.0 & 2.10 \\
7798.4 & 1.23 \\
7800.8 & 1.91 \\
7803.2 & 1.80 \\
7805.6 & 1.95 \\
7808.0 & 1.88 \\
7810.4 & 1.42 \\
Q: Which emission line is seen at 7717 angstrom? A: [N II] 6583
